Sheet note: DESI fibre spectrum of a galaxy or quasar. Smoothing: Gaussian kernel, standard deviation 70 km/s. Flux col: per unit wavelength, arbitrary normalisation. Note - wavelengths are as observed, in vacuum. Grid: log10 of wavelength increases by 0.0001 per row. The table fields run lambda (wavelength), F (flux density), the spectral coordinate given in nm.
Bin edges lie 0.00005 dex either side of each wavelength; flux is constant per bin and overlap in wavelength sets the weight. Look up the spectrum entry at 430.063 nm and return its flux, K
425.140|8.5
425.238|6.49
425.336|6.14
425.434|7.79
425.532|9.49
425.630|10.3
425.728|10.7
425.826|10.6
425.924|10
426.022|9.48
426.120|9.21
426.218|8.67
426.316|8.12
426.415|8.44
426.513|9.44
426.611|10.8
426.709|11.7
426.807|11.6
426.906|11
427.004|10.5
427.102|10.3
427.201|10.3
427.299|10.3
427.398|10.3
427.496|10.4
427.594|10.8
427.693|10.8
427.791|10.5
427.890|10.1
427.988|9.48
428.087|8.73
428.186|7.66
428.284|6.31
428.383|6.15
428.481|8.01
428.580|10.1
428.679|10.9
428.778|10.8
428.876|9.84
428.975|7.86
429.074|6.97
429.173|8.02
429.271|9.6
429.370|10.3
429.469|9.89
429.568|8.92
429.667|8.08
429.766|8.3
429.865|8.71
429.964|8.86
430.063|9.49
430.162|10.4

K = 9.49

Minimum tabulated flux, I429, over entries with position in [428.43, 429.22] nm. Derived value 6.97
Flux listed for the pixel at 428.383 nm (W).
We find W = 6.15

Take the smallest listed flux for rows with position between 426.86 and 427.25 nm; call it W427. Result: 10.3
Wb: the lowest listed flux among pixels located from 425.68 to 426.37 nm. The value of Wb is 8.12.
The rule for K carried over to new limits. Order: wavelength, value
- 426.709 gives 11.7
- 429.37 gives 10.3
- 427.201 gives 10.3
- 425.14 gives 8.5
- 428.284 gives 6.31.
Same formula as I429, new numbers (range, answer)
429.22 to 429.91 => 8.08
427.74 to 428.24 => 7.66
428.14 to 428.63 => 6.15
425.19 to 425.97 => 6.14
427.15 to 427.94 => 10.1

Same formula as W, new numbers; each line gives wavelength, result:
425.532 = 9.49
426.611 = 10.8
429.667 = 8.08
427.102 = 10.3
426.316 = 8.12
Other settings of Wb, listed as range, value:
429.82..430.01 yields 8.71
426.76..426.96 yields 11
